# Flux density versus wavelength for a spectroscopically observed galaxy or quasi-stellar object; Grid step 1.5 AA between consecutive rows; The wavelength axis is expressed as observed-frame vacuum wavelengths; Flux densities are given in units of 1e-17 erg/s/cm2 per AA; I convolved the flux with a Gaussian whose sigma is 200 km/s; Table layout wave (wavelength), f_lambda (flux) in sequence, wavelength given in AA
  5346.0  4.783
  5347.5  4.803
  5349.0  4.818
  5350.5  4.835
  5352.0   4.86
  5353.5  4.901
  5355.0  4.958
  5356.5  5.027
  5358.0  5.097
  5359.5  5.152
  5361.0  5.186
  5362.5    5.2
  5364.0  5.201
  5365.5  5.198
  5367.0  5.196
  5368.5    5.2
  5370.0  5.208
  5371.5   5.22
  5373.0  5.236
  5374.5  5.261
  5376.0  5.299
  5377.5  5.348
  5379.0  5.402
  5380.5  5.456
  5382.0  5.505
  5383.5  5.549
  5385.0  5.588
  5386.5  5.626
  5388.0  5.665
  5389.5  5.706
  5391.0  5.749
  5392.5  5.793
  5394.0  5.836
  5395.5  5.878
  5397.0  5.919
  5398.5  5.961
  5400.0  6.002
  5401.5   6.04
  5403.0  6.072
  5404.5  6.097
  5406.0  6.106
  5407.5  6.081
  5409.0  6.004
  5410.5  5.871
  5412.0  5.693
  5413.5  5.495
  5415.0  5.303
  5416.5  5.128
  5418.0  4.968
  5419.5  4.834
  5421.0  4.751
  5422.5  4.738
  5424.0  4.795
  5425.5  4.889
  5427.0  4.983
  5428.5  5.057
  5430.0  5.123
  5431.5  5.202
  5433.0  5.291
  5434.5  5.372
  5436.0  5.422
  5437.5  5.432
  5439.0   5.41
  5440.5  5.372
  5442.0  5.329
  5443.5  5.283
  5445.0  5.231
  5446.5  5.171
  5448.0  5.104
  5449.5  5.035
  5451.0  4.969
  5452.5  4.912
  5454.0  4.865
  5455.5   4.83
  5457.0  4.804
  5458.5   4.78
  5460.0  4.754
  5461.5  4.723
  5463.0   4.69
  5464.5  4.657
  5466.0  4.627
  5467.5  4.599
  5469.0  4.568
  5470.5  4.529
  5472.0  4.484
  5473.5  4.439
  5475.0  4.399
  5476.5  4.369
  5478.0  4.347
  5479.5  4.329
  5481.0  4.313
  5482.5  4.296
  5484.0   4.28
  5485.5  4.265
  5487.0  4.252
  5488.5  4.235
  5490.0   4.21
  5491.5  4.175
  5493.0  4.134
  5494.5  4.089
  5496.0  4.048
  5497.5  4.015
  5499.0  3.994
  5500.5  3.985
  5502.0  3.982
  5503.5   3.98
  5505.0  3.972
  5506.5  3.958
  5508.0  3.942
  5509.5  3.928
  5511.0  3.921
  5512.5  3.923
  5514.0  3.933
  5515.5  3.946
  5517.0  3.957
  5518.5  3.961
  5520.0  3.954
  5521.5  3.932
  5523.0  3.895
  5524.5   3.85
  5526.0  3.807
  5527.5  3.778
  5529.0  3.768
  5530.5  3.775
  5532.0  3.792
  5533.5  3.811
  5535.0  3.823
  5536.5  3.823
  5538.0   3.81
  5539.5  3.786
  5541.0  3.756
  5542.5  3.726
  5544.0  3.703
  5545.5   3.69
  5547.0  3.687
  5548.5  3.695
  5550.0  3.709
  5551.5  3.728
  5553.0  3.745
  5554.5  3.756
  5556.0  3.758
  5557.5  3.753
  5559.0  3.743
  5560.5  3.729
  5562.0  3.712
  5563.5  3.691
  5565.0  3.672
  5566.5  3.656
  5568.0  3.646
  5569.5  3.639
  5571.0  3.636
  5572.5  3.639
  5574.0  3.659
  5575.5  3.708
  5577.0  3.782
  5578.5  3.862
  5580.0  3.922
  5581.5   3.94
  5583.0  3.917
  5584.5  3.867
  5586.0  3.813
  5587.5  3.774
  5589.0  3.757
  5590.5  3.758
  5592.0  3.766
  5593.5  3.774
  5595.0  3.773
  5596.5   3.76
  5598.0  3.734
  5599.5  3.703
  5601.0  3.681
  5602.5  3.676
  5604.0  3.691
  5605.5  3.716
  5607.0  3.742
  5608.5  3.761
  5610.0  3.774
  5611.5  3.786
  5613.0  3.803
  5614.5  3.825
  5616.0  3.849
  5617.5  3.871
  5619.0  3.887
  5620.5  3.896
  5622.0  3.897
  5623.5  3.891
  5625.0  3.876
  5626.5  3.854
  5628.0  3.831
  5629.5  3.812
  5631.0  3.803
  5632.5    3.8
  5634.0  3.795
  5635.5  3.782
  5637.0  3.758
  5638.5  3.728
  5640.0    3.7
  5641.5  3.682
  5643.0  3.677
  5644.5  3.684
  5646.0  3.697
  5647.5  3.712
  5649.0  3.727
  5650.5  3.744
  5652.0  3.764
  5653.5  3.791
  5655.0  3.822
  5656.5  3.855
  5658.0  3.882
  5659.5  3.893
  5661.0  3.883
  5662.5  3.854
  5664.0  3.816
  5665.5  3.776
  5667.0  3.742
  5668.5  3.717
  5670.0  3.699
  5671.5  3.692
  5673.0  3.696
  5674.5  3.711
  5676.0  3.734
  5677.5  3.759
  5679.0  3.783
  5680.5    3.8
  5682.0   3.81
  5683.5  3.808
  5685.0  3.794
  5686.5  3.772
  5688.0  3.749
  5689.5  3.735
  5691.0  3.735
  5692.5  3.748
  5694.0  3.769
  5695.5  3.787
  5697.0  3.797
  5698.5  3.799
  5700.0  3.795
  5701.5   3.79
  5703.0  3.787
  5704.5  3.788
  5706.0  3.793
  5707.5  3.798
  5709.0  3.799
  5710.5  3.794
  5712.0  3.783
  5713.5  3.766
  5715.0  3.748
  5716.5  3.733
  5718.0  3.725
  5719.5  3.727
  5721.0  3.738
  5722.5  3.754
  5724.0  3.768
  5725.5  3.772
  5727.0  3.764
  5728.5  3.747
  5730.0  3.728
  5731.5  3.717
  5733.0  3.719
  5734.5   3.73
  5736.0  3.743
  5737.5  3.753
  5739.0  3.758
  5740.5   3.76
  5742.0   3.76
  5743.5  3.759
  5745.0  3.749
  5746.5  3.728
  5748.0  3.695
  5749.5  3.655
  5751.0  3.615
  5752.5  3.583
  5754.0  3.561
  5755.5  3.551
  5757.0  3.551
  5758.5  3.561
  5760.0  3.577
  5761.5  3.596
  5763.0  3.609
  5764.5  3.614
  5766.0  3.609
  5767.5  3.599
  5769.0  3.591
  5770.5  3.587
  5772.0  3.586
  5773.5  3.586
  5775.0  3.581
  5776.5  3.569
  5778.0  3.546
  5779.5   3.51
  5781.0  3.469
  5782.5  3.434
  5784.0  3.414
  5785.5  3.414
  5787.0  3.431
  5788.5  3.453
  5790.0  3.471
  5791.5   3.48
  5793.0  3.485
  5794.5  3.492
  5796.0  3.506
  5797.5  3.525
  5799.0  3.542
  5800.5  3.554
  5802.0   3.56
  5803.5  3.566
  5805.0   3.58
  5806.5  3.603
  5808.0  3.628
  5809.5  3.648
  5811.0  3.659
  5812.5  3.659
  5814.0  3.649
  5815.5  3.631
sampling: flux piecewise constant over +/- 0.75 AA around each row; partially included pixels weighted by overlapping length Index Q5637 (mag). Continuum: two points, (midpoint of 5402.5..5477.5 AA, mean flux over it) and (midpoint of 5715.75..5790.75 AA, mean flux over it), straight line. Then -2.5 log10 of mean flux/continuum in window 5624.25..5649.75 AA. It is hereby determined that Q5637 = 0.11 mag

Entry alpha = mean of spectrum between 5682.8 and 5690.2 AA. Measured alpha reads 3.77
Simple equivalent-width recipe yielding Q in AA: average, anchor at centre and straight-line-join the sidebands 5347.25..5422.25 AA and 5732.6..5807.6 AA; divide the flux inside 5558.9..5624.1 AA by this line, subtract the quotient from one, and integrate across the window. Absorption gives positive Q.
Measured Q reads 9.83 AA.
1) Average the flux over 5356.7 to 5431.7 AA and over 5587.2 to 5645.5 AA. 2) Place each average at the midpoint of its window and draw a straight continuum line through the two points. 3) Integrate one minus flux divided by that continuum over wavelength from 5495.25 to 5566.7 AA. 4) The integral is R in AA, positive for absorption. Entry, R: 9.4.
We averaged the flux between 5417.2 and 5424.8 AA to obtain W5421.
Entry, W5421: 4.82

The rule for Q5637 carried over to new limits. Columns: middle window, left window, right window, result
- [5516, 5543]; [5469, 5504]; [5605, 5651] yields 0.07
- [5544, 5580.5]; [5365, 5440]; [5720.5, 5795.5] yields 0.24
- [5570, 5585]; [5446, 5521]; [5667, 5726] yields 0.08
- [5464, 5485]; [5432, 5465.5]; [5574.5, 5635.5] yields 0.10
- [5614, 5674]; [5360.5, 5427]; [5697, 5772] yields 0.10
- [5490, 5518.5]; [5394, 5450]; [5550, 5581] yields 0.12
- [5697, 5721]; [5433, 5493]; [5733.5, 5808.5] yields 0.01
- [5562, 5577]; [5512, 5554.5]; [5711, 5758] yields 0.04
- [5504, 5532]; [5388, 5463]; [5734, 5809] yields 0.24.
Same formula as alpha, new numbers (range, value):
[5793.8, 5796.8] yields 3.5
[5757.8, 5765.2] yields 3.59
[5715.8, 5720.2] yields 3.73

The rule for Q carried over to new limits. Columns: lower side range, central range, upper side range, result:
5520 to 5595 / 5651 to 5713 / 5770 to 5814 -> -2.35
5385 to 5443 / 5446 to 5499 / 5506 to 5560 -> 1.88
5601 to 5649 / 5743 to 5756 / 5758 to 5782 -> -0.19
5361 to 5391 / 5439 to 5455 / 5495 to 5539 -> -1.72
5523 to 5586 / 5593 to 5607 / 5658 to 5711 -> 0.15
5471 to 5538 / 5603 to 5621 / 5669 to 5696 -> 0.34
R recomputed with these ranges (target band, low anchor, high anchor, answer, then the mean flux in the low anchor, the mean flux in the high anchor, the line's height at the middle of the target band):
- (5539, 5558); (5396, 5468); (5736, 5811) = 3.9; 5.25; 3.58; 4.68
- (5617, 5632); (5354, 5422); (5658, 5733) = 1.1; 5.49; 3.77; 4.17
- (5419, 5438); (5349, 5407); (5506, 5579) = -0.5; 5.46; 3.79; 4.94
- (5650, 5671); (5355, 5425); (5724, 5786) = 1.6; 5.46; 3.63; 4.11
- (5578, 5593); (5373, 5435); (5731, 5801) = 2.3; 5.5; 3.59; 4.54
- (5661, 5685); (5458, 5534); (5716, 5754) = 0.5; 4.16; 3.72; 3.84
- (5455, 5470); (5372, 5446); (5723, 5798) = 1.4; 5.47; 3.61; 5.19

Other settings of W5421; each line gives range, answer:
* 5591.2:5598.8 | 3.76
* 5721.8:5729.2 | 3.76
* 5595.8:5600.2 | 3.73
